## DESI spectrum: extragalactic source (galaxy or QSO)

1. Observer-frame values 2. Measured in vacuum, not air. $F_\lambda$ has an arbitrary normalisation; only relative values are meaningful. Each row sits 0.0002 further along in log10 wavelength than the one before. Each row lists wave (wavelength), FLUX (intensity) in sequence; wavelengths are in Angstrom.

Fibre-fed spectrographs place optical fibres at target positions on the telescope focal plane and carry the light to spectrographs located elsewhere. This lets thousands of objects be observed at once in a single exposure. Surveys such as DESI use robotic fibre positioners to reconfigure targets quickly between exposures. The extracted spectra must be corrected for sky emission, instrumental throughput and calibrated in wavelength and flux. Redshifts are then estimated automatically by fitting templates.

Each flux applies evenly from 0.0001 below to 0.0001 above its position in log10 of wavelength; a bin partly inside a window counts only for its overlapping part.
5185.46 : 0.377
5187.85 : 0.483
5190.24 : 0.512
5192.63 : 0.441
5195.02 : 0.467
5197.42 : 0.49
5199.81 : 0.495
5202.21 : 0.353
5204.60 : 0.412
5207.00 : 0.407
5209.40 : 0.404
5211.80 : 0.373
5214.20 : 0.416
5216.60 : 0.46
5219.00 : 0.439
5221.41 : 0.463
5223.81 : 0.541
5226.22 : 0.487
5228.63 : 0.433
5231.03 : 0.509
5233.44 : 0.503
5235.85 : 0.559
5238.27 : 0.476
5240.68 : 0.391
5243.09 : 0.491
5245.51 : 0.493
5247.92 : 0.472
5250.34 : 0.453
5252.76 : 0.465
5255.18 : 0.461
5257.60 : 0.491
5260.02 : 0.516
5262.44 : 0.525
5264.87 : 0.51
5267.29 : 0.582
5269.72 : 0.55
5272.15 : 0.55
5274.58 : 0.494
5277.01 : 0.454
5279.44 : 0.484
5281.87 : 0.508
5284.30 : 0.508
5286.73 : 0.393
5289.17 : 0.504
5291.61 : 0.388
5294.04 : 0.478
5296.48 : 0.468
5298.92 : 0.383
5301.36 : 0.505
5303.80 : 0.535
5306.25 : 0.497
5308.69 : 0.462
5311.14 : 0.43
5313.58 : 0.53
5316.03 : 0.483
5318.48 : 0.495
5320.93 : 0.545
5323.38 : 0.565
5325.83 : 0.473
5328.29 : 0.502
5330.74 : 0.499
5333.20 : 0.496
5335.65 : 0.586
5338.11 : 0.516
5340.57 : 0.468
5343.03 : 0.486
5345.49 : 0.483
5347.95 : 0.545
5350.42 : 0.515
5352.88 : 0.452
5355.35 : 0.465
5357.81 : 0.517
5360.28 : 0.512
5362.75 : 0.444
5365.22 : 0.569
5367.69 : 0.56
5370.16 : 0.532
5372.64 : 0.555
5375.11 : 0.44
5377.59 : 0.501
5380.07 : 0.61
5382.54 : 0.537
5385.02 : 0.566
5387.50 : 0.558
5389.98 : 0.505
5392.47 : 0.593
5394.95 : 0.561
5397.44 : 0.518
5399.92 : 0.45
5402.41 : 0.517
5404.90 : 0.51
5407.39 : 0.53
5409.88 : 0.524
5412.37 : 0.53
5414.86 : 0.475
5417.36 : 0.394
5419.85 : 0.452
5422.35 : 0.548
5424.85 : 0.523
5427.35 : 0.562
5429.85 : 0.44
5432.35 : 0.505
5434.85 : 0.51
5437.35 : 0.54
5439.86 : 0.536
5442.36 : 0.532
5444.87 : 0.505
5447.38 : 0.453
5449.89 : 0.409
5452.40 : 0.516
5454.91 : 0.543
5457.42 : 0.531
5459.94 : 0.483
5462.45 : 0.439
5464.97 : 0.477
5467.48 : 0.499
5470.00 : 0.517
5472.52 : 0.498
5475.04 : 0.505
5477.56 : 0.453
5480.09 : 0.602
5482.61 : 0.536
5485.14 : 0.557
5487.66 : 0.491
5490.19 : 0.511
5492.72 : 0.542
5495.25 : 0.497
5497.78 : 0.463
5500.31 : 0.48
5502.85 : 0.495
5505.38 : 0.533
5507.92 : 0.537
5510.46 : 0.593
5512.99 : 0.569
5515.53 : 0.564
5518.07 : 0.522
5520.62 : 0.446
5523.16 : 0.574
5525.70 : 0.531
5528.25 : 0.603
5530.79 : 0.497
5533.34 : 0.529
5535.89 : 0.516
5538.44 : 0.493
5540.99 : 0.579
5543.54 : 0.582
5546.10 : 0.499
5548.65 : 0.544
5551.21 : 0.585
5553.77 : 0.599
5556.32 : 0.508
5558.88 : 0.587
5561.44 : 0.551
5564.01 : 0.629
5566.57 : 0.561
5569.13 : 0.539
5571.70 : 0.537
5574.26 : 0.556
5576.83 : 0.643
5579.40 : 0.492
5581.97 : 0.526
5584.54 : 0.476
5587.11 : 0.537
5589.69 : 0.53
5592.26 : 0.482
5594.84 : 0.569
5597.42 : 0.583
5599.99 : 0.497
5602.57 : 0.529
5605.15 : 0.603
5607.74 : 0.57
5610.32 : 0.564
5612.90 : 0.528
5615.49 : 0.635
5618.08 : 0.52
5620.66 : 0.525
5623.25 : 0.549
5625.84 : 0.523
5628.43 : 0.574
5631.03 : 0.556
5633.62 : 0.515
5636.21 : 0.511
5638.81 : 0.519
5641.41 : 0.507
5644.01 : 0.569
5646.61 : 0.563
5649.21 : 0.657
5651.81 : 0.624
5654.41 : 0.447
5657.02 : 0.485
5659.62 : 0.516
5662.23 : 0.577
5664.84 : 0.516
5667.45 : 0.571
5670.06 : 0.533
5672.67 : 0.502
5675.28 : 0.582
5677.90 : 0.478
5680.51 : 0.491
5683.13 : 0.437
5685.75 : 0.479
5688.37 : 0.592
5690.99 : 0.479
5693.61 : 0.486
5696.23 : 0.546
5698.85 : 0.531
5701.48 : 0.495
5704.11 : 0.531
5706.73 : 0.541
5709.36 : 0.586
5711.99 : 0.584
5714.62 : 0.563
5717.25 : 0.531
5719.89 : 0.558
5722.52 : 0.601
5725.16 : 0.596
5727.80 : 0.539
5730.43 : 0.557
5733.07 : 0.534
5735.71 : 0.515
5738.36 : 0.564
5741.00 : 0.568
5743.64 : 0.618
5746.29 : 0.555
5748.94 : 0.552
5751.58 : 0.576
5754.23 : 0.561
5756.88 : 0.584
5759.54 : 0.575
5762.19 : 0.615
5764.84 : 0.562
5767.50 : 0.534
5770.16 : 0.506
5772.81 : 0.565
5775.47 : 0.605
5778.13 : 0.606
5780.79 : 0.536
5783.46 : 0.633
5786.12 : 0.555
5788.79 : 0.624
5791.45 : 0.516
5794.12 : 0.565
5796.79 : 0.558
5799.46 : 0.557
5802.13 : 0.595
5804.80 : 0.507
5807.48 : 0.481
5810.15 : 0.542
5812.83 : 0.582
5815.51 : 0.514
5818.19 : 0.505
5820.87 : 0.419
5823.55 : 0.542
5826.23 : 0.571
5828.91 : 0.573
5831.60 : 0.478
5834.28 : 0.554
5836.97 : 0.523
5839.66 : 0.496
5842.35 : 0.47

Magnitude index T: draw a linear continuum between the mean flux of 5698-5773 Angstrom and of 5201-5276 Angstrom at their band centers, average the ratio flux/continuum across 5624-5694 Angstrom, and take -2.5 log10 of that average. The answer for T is 0.03 mag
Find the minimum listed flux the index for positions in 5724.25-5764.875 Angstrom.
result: 0.515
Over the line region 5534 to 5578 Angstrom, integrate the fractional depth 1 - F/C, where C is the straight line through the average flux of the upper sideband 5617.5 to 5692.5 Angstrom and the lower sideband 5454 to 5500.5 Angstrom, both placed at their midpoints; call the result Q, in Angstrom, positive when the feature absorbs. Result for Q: -3.49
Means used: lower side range 0.507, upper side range 0.531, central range 0.559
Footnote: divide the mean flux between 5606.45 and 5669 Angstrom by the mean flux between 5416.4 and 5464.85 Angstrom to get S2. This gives 1.1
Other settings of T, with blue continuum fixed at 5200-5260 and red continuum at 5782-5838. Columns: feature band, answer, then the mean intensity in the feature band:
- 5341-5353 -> -0.05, 0.498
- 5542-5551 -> -0.09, 0.548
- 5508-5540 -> -0.08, 0.537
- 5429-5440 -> -0.04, 0.506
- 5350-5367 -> -0.05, 0.498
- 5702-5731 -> -0.06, 0.561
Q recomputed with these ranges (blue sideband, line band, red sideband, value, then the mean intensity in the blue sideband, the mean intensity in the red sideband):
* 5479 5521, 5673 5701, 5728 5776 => 2.2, 0.527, 0.562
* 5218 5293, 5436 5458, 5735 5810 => 0.4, 0.487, 0.564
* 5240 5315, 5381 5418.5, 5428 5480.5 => -1.9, 0.484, 0.499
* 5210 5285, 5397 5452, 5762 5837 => 0.8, 0.485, 0.548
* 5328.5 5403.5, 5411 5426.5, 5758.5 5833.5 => 1.0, 0.518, 0.551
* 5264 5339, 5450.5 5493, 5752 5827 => 0.5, 0.496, 0.554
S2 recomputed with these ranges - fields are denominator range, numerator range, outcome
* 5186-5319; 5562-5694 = 1.14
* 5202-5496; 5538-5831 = 1.10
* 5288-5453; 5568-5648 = 1.08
